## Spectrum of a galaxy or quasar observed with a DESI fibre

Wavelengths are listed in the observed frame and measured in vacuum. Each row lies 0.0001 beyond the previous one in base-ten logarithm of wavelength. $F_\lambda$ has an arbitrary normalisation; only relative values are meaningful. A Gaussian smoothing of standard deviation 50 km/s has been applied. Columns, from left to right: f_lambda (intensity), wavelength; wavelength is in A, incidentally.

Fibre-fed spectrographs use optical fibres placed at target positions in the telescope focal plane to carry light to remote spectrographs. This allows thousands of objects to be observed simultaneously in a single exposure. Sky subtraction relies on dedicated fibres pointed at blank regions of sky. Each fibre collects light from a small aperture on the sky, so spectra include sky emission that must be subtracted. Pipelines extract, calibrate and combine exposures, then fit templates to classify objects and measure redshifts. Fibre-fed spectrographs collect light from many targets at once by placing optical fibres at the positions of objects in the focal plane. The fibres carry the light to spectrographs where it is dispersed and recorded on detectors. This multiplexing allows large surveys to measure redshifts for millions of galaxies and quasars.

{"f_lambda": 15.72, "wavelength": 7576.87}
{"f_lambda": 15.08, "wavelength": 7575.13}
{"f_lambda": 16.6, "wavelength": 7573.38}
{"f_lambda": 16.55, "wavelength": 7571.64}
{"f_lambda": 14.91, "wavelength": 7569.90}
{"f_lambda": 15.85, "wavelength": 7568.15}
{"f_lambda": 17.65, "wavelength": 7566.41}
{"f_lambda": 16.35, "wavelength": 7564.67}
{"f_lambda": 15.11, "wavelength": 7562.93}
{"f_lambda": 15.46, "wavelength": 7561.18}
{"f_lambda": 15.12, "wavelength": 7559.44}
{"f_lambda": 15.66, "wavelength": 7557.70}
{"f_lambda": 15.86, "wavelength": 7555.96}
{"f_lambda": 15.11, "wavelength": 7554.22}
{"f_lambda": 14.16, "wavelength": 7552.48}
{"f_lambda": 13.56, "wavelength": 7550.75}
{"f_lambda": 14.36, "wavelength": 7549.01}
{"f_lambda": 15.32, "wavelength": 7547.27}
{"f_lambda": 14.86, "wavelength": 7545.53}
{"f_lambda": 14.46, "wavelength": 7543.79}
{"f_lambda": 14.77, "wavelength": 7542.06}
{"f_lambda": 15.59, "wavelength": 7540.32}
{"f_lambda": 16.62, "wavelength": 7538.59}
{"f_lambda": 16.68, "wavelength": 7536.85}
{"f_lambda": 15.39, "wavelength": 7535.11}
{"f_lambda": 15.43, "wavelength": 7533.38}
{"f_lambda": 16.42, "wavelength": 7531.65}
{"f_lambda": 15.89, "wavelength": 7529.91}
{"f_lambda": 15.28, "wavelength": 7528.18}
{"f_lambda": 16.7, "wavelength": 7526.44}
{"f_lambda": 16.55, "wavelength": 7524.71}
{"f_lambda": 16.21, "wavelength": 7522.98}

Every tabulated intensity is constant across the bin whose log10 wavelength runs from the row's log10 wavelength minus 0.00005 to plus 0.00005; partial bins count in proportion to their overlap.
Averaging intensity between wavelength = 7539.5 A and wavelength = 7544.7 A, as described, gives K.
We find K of 14.9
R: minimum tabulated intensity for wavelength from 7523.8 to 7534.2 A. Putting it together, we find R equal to 15.28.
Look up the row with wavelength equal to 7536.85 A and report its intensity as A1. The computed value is 16.68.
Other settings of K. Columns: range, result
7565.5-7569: 16.8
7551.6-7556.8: 15.1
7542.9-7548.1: 14.9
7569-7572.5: 15.7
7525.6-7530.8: 15.9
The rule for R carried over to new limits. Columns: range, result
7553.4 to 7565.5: 15.11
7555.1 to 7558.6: 15.66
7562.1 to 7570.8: 14.91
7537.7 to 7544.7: 14.46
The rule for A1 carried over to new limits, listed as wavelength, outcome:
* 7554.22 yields 15.11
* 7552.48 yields 14.16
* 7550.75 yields 13.56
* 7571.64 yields 16.55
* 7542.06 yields 14.77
